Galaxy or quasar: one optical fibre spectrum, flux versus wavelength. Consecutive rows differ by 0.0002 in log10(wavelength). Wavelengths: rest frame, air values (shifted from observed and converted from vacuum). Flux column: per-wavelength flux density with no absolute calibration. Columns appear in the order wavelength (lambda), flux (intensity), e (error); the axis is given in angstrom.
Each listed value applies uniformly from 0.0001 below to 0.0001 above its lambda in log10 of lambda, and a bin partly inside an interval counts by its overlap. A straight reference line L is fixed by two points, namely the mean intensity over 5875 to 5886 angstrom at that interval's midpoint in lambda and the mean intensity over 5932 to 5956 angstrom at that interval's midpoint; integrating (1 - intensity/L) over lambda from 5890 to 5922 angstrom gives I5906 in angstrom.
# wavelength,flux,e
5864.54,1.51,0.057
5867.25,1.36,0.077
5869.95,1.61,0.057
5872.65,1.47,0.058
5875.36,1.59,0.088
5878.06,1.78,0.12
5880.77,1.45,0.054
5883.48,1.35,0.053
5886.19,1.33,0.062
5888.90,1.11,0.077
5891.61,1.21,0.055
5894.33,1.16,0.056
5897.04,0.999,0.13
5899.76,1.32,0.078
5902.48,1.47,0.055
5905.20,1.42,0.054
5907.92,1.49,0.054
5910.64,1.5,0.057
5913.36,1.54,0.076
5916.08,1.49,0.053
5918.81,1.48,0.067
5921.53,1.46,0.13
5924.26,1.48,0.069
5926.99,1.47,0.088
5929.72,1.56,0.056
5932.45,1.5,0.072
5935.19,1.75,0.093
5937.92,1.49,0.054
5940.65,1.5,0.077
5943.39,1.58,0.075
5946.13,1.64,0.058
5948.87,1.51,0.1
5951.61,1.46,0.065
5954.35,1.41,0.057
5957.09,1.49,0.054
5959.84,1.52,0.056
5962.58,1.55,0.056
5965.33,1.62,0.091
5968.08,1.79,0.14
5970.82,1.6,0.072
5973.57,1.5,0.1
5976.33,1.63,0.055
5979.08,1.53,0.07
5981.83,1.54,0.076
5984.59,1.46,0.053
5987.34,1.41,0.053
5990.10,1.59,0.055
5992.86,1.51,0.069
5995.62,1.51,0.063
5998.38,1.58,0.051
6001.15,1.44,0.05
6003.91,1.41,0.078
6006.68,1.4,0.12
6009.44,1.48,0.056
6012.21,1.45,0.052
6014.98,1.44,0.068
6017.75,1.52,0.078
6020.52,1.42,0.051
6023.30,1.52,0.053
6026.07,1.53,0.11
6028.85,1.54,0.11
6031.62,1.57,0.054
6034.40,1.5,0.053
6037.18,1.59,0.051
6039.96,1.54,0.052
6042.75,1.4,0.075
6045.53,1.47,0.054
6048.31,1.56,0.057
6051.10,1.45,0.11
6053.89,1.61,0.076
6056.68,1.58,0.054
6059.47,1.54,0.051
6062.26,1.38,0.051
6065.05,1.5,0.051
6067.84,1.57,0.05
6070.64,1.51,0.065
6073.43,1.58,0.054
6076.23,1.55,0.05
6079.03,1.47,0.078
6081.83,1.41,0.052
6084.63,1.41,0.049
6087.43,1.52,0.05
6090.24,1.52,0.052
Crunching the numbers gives 3.2 angstrom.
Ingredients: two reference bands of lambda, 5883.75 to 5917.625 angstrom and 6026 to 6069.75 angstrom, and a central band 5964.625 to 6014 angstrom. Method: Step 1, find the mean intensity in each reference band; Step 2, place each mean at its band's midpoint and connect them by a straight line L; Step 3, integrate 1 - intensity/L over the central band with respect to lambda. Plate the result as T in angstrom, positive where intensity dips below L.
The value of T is -2.6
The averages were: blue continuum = 1.34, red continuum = 1.52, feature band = 1.52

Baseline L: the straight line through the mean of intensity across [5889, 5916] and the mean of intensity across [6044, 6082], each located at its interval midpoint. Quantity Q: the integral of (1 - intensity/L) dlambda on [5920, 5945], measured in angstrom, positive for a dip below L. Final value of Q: -2.9 angstrom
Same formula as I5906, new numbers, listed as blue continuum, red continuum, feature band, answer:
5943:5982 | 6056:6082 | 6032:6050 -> 0.1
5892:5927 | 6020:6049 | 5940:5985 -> -3.2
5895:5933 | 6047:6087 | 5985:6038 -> -0.4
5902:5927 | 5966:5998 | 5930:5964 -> -0.4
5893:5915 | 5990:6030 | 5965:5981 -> -1.8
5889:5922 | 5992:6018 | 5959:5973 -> -1.8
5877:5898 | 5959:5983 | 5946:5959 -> 0.3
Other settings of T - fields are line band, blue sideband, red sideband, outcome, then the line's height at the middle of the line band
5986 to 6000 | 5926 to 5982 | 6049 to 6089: 0.2 angstrom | 1.54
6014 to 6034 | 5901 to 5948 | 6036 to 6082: 0.1 angstrom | 1.52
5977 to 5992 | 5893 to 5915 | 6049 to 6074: -0.7 angstrom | 1.45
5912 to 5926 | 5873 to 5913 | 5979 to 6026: -0.9 angstrom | 1.4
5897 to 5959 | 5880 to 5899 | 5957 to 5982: -4.2 angstrom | 1.4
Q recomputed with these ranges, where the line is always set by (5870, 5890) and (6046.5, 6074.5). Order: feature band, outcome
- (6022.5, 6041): -0.33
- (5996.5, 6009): 0.35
